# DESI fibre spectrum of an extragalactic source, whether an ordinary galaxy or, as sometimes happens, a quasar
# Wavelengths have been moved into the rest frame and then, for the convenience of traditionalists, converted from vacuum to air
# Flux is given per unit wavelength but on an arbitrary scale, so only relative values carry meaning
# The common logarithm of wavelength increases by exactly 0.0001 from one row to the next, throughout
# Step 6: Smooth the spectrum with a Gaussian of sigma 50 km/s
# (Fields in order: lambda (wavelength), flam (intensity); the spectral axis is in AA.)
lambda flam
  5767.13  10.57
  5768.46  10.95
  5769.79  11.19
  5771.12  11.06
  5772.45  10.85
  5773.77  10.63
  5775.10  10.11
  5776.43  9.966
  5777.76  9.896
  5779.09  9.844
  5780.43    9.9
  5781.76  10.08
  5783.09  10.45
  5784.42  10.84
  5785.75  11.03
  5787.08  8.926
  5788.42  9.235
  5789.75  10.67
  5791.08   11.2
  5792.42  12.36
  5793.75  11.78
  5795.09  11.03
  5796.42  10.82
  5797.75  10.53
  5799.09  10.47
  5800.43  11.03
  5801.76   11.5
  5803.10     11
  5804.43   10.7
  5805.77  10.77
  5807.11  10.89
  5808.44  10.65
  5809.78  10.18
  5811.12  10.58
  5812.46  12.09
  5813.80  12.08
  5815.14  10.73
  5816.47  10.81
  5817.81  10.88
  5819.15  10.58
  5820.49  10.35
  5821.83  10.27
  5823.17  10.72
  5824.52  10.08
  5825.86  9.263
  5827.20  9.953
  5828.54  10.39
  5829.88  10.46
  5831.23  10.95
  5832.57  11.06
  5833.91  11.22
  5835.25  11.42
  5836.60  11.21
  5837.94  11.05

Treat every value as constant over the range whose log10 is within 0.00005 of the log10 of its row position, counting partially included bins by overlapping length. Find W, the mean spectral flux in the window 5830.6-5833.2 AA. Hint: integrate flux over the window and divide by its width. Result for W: 11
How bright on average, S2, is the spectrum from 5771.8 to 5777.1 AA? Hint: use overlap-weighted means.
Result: 10.4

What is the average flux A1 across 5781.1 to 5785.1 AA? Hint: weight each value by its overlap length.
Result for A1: 10.5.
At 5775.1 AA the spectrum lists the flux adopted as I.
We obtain 10.11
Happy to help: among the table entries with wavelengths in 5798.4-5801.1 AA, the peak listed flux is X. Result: 11.03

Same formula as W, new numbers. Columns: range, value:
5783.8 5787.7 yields 10.3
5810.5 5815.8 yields 11.4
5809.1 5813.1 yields 10.9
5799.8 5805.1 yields 11.1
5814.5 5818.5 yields 10.8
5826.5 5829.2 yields 10.2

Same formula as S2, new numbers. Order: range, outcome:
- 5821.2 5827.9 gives 10.1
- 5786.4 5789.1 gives 9.1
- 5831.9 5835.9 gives 11.3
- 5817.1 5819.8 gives 10.7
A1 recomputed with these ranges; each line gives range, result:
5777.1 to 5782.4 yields 9.92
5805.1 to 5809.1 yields 10.8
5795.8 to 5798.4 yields 10.7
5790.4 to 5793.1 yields 11.8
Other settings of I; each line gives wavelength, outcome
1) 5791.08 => 11.2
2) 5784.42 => 10.84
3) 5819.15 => 10.58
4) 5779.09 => 9.844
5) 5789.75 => 10.67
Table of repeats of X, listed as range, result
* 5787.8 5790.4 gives 10.67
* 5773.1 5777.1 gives 10.63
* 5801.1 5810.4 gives 11.5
